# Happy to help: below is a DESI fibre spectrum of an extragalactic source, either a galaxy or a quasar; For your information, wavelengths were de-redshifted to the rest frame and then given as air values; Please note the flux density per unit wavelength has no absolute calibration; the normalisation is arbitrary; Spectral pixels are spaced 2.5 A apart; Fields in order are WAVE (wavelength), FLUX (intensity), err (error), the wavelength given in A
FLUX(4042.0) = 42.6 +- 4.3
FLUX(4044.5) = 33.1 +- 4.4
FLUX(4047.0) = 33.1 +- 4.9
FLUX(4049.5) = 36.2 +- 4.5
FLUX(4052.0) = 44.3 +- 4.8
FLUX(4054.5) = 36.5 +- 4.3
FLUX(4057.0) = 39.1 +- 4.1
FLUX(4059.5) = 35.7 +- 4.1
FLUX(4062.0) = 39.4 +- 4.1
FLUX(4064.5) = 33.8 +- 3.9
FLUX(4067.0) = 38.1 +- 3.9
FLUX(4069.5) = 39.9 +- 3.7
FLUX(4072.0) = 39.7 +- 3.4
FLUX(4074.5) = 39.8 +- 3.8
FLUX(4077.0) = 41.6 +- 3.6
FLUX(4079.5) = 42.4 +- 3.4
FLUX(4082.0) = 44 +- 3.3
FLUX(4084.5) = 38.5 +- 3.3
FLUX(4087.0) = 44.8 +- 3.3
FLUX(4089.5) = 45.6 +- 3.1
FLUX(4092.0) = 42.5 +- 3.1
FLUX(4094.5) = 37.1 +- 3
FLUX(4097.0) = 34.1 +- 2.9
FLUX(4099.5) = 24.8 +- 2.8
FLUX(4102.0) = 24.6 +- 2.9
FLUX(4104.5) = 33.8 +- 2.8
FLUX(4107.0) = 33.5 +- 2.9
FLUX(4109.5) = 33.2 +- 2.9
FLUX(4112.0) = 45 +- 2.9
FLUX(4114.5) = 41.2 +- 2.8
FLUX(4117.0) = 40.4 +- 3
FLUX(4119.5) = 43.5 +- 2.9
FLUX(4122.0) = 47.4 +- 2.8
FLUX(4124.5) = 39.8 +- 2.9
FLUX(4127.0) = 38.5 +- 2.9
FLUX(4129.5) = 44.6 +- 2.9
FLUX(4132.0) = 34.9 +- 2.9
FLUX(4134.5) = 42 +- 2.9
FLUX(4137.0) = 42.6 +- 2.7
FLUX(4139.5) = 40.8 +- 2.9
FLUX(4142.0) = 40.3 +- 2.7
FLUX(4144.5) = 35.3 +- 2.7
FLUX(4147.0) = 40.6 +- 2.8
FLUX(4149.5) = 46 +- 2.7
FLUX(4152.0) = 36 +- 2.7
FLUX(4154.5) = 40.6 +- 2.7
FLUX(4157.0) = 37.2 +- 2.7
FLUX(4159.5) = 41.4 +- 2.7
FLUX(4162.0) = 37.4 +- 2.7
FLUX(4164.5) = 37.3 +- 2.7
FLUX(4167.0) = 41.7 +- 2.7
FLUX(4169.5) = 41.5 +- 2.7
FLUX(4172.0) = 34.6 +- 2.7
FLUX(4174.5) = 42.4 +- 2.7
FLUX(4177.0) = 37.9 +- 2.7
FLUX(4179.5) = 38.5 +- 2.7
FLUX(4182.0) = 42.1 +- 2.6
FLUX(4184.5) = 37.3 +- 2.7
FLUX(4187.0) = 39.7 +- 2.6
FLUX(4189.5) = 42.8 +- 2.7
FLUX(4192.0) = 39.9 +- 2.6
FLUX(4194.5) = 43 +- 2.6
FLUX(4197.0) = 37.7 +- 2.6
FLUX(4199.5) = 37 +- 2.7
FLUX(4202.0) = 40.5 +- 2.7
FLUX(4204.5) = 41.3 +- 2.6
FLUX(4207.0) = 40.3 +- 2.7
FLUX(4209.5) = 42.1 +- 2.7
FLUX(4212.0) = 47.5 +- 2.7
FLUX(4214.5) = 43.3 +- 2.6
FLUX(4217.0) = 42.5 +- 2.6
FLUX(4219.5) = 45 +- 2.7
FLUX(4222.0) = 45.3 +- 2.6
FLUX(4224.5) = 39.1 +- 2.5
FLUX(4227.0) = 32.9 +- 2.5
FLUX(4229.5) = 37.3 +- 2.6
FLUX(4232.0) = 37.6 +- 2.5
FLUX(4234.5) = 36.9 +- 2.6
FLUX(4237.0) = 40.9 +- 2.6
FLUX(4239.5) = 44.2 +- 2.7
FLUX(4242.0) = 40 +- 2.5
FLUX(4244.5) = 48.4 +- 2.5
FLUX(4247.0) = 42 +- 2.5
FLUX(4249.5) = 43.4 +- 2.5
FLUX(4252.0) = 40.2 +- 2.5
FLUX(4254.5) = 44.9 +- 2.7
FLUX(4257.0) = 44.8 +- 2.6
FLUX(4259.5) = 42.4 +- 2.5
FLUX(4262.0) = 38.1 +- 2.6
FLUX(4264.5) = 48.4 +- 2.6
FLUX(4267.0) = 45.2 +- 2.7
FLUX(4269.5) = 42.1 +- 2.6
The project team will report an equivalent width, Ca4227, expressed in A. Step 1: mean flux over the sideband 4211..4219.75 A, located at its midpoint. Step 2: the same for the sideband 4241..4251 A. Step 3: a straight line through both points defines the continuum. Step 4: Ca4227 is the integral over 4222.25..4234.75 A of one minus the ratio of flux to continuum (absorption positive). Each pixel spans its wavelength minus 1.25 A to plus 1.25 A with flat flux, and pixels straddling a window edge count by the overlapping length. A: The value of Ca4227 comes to 1.9 A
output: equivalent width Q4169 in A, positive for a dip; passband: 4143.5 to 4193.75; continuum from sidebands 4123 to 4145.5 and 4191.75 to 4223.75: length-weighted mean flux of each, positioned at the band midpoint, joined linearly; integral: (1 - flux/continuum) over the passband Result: 1.7 A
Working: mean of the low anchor 40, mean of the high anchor 42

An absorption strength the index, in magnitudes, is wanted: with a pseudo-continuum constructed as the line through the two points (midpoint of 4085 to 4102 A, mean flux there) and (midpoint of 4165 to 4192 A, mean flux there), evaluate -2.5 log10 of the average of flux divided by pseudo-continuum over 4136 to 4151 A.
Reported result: -0.058 mag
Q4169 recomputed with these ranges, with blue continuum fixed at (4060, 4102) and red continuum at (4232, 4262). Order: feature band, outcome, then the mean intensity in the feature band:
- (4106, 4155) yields -0.8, 40.3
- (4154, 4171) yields 0.4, 39.5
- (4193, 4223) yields -0.5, 42.1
